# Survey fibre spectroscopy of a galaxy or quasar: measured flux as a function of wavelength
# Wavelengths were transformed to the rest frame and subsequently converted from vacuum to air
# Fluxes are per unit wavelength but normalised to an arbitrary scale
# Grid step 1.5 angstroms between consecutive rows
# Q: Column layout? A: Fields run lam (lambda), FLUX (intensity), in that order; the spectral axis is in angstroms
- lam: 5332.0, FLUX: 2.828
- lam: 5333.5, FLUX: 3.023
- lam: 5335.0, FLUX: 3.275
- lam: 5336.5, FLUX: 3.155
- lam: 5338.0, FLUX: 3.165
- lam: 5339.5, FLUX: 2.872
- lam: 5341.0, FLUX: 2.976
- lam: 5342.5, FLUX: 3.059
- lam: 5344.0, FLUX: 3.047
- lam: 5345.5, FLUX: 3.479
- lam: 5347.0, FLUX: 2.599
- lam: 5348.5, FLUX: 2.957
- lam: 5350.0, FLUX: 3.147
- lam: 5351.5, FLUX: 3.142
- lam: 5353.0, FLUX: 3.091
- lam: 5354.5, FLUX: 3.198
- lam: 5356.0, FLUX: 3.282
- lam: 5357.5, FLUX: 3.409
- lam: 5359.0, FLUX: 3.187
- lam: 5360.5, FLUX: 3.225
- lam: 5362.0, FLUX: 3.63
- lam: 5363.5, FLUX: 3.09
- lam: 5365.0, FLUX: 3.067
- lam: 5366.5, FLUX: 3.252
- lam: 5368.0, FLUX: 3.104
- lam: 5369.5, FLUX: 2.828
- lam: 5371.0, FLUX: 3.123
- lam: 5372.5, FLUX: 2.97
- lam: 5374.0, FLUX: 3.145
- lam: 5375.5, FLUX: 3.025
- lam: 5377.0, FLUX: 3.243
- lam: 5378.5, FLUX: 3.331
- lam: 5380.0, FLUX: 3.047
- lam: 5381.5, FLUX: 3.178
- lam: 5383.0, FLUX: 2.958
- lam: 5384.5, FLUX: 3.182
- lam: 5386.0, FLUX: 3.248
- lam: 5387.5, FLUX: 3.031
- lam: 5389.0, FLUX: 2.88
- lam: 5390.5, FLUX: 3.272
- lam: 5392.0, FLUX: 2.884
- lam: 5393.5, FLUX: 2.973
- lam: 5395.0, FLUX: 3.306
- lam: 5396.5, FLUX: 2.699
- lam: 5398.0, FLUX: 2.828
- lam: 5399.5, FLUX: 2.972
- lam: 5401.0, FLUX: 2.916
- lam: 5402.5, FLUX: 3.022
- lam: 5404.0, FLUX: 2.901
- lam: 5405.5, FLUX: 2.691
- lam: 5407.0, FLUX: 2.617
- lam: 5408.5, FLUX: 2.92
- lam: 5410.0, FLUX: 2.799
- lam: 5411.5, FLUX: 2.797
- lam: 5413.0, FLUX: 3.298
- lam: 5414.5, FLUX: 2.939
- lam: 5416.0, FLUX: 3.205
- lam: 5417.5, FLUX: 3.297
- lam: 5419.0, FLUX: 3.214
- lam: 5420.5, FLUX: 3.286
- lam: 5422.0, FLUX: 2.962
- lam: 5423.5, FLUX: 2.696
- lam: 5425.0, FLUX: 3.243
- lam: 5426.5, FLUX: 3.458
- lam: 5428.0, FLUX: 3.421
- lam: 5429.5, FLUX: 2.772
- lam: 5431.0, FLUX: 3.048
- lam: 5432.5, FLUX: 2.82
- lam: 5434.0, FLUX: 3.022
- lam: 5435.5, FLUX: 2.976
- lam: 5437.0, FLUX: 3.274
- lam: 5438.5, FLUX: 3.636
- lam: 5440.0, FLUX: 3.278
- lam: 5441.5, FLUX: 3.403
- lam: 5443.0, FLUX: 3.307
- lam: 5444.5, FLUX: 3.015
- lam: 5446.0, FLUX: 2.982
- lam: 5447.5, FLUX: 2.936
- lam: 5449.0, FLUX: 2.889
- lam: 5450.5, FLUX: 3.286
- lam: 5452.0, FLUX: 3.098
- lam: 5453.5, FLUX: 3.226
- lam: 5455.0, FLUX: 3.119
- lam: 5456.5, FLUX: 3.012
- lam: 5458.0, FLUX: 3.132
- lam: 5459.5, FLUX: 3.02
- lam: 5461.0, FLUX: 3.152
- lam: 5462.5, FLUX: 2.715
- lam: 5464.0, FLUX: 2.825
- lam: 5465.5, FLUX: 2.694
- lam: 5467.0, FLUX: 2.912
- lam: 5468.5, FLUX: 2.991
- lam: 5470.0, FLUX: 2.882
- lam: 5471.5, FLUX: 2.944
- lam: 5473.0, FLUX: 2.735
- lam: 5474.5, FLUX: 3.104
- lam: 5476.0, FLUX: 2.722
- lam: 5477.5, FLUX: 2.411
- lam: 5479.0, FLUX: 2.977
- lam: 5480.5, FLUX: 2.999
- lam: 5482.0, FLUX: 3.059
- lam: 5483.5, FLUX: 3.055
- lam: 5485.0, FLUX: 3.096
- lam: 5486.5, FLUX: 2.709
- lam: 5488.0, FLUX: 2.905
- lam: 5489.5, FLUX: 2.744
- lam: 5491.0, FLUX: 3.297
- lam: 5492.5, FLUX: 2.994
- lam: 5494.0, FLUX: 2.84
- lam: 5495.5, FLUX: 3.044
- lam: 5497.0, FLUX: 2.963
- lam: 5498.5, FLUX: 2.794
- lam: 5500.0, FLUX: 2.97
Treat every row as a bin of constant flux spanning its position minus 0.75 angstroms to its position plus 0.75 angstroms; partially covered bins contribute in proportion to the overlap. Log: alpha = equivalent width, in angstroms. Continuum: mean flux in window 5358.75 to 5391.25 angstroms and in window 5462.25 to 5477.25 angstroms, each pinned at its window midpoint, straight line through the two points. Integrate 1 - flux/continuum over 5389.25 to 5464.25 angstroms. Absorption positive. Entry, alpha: -2.0 angstroms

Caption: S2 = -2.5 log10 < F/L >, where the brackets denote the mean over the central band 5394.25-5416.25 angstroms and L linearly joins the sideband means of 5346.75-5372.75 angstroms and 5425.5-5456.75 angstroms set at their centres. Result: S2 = 0.08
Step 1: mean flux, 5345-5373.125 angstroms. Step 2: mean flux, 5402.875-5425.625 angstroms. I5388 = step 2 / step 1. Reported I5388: 0.95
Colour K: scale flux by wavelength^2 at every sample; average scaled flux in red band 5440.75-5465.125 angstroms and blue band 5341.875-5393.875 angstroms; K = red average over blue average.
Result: 1.0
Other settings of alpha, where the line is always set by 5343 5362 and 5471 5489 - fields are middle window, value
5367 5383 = 0.11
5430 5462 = -1.68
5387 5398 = 0.30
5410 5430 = -0.63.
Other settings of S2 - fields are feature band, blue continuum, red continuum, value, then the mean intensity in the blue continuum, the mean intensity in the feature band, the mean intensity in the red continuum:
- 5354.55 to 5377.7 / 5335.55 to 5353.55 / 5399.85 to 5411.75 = -0.067 mag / 3.06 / 3.17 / 2.84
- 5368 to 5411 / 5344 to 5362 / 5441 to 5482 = 0.038 mag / 3.17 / 3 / 2.98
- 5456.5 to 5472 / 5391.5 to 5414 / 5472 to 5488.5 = -0.014 mag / 2.91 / 2.93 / 2.89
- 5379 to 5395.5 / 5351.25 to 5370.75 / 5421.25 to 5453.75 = 0.028 mag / 3.19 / 3.09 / 3.12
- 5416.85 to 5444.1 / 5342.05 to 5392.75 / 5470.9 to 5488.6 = -0.062 mag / 3.13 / 3.17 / 2.89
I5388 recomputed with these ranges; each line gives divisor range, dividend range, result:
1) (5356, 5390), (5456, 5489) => 0.92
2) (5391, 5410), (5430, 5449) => 1.08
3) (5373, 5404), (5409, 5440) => 1.02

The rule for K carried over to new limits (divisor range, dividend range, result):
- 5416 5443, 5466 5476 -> 0.93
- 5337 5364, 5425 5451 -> 1.04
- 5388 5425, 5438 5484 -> 1.03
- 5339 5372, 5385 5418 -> 0.97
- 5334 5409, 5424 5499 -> 1.02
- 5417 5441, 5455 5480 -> 0.93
